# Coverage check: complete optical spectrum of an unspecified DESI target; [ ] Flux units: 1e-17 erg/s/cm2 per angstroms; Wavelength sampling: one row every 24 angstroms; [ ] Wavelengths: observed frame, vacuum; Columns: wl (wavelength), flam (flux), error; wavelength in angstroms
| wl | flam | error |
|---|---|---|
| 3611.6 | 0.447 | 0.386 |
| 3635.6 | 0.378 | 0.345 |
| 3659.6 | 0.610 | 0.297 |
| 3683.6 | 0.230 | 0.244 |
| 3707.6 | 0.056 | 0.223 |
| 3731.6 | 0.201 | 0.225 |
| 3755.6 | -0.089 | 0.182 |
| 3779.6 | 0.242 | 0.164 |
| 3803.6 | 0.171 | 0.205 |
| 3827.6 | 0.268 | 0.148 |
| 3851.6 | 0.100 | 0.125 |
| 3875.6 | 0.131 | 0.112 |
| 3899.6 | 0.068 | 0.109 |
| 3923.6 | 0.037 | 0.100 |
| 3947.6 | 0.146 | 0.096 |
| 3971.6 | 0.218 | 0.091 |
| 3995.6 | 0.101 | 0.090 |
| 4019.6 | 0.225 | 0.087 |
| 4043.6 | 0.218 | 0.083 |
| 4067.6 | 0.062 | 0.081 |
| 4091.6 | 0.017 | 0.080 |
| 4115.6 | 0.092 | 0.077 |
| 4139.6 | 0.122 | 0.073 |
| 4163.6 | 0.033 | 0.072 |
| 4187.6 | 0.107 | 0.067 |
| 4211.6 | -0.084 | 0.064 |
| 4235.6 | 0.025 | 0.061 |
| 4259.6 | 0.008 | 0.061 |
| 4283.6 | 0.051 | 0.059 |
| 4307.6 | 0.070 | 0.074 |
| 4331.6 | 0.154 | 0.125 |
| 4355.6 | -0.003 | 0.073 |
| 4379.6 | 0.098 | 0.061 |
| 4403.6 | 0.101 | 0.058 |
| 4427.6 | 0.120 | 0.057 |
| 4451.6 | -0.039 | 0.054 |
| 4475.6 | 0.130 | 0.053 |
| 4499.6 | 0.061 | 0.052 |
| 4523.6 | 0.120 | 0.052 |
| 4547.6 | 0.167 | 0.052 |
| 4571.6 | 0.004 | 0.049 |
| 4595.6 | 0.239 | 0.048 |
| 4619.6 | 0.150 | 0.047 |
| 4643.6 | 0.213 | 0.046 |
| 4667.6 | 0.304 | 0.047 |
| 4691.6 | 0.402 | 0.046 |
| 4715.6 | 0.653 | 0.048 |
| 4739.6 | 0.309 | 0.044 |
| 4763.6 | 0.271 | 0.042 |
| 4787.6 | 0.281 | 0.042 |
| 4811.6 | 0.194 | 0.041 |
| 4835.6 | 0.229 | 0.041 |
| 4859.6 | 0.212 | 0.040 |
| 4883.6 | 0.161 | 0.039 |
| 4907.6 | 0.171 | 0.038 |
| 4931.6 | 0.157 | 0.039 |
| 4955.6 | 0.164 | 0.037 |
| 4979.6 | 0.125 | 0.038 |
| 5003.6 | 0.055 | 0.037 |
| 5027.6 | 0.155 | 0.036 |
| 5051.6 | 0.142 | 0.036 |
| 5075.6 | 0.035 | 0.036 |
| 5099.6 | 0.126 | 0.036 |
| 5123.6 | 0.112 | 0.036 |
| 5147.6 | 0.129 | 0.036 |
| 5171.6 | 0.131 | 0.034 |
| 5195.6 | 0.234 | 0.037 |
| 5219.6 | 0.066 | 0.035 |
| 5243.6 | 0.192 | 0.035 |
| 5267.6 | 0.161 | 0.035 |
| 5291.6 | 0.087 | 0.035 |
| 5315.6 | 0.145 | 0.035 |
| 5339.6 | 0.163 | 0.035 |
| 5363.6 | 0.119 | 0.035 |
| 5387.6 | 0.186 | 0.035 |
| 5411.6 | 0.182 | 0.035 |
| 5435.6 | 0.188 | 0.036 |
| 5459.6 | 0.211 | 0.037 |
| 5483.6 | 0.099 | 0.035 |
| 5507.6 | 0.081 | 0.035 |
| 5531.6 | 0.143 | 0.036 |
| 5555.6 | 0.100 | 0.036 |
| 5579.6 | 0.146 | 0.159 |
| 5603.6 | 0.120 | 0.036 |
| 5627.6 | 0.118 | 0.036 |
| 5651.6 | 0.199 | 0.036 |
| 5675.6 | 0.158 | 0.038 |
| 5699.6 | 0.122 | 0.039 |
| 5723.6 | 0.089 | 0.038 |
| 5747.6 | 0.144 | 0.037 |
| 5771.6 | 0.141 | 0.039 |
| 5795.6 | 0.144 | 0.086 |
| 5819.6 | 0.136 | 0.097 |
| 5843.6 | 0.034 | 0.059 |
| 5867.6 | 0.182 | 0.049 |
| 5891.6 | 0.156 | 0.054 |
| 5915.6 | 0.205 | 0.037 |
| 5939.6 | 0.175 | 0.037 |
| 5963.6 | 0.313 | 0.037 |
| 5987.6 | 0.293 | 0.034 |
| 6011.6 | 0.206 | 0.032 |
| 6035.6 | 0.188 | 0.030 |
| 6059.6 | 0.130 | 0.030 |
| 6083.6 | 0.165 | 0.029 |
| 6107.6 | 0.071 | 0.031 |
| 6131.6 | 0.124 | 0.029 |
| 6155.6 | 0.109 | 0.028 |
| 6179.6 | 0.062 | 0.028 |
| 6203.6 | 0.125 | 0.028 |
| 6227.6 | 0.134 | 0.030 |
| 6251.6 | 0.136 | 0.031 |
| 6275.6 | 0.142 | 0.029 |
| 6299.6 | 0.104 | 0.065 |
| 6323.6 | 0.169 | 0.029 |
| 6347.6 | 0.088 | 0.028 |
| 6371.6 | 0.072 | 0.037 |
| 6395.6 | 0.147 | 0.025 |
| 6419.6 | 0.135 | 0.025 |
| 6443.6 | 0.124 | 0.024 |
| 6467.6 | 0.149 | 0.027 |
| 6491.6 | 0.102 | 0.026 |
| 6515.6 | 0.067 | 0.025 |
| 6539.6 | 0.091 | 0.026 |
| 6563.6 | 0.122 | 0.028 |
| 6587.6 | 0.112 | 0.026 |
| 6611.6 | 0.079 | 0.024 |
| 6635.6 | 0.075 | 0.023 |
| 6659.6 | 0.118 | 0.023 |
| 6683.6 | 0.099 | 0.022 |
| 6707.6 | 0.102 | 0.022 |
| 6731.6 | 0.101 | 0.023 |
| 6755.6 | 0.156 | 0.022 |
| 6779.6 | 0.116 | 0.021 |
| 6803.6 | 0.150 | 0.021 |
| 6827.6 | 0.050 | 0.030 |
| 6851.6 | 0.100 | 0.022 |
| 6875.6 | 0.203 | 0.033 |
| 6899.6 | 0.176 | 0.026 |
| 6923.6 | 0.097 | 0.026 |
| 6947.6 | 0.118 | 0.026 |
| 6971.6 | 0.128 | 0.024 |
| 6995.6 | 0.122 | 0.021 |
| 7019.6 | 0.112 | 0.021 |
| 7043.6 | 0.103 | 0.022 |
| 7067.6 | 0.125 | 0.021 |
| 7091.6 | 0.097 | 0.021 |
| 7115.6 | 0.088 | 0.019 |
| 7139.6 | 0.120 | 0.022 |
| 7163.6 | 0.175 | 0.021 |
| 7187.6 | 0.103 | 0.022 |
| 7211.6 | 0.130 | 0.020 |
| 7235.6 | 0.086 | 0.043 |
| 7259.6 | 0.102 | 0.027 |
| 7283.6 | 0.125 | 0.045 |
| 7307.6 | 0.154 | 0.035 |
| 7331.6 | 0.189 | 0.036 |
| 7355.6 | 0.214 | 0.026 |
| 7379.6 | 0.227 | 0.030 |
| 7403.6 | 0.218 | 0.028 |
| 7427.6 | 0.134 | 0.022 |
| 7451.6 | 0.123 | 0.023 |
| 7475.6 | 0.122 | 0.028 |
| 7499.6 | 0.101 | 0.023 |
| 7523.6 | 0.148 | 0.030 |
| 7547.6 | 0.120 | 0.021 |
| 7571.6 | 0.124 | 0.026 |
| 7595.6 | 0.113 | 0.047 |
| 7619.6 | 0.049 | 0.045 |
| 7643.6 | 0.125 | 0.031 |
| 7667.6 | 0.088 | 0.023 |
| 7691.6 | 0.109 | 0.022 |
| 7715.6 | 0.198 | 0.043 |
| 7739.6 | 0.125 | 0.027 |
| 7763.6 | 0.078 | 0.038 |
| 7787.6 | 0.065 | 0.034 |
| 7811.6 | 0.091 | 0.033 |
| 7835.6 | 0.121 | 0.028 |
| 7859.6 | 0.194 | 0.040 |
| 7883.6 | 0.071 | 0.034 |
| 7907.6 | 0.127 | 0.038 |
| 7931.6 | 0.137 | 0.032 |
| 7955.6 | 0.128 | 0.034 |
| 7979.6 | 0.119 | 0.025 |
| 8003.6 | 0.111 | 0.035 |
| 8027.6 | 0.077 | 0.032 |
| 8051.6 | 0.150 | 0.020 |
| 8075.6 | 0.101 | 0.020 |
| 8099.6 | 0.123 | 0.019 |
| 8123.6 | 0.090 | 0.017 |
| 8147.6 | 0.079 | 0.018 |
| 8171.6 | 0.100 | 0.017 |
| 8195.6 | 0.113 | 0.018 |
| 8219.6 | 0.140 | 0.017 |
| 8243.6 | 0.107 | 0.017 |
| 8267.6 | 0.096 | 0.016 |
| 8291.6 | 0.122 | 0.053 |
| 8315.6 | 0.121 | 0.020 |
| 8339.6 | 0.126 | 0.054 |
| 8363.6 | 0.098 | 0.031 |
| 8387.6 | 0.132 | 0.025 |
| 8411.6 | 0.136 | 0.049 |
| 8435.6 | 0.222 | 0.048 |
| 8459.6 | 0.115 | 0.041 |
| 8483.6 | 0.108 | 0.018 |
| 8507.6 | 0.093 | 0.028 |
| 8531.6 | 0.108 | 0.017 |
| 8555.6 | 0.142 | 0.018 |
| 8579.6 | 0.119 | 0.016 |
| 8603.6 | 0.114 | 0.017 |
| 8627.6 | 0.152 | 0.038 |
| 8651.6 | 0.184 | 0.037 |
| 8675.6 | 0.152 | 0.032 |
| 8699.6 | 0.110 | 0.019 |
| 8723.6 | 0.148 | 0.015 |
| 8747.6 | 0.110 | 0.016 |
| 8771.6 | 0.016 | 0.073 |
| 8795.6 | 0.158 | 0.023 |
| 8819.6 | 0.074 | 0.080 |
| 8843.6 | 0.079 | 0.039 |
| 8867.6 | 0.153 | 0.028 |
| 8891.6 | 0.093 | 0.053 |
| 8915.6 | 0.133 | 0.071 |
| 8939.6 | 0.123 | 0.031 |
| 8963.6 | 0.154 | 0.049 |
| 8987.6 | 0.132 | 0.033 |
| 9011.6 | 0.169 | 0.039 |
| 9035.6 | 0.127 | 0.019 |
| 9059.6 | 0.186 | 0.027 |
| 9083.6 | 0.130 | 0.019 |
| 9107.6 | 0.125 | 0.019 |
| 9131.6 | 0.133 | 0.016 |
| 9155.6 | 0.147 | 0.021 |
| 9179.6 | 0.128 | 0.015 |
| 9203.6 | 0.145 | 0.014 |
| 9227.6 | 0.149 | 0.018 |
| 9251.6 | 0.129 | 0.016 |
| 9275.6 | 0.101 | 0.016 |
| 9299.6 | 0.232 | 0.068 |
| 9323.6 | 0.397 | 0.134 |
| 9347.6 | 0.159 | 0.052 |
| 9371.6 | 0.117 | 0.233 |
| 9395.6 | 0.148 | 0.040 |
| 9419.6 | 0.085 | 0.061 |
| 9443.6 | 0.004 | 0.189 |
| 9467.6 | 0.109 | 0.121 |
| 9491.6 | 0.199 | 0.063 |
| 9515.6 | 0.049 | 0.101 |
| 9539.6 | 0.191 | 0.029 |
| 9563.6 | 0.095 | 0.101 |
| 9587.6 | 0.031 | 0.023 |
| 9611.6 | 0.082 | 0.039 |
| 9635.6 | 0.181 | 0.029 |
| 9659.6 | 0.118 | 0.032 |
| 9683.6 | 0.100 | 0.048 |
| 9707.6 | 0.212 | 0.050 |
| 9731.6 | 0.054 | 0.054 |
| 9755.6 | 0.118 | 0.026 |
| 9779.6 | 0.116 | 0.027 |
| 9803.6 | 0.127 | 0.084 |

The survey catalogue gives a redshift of 2.843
